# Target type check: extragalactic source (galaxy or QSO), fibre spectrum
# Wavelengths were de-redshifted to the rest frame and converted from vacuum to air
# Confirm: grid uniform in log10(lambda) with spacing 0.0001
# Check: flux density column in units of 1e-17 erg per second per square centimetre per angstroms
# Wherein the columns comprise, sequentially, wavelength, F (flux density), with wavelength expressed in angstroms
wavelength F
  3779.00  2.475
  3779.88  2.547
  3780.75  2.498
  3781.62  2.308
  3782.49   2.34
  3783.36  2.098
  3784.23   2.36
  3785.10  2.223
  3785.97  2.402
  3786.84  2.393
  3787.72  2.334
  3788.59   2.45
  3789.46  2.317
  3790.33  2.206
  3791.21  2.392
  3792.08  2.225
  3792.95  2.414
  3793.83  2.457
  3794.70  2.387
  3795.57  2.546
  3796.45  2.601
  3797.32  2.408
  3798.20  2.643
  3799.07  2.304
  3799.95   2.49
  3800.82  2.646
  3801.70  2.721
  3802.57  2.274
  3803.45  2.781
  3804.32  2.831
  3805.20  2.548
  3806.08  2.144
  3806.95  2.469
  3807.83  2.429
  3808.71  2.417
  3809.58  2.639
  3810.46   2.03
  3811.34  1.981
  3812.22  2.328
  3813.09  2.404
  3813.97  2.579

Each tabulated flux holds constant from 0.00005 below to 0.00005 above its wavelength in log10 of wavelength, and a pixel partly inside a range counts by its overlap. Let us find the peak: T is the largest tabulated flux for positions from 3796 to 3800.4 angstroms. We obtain 2.643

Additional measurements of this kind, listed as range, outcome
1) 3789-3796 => 2.546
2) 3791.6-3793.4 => 2.414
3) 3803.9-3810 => 2.831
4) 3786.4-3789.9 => 2.45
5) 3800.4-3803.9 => 2.781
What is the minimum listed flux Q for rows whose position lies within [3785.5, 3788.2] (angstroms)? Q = 2.334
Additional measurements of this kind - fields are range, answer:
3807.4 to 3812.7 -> 1.981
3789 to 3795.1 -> 2.206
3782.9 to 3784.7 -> 2.098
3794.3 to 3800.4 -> 2.304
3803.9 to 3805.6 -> 2.548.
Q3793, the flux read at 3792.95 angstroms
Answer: 2.414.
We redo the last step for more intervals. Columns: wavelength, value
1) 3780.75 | 2.498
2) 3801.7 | 2.721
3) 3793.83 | 2.457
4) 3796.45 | 2.601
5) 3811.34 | 1.981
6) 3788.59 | 2.45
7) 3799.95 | 2.49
